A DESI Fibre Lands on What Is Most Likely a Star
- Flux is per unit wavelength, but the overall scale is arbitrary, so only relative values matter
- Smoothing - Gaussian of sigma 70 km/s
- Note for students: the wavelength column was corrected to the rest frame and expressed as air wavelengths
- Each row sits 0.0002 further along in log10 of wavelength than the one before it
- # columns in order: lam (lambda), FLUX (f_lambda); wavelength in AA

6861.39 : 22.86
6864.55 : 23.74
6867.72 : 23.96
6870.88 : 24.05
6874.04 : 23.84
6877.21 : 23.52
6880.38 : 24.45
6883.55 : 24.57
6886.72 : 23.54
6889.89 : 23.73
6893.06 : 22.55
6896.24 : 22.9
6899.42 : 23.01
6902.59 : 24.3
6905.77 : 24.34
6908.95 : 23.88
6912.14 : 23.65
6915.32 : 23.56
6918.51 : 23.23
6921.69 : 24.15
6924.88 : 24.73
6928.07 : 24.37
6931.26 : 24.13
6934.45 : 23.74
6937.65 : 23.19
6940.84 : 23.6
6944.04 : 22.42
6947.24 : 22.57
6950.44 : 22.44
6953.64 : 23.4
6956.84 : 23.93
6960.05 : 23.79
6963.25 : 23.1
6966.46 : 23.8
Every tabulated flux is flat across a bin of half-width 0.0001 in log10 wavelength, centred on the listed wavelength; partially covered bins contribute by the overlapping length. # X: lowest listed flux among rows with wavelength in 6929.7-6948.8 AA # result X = 22.42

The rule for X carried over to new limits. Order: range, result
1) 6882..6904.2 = 22.55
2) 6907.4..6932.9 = 23.23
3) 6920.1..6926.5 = 24.15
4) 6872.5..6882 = 23.52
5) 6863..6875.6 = 23.74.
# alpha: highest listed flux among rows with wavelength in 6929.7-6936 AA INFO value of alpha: 24.13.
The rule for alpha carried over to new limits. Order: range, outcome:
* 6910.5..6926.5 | 24.73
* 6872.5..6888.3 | 24.57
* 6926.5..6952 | 24.37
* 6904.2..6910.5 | 24.34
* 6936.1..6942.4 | 23.6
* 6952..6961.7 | 23.93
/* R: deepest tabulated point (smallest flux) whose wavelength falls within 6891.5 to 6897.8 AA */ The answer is 22.55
